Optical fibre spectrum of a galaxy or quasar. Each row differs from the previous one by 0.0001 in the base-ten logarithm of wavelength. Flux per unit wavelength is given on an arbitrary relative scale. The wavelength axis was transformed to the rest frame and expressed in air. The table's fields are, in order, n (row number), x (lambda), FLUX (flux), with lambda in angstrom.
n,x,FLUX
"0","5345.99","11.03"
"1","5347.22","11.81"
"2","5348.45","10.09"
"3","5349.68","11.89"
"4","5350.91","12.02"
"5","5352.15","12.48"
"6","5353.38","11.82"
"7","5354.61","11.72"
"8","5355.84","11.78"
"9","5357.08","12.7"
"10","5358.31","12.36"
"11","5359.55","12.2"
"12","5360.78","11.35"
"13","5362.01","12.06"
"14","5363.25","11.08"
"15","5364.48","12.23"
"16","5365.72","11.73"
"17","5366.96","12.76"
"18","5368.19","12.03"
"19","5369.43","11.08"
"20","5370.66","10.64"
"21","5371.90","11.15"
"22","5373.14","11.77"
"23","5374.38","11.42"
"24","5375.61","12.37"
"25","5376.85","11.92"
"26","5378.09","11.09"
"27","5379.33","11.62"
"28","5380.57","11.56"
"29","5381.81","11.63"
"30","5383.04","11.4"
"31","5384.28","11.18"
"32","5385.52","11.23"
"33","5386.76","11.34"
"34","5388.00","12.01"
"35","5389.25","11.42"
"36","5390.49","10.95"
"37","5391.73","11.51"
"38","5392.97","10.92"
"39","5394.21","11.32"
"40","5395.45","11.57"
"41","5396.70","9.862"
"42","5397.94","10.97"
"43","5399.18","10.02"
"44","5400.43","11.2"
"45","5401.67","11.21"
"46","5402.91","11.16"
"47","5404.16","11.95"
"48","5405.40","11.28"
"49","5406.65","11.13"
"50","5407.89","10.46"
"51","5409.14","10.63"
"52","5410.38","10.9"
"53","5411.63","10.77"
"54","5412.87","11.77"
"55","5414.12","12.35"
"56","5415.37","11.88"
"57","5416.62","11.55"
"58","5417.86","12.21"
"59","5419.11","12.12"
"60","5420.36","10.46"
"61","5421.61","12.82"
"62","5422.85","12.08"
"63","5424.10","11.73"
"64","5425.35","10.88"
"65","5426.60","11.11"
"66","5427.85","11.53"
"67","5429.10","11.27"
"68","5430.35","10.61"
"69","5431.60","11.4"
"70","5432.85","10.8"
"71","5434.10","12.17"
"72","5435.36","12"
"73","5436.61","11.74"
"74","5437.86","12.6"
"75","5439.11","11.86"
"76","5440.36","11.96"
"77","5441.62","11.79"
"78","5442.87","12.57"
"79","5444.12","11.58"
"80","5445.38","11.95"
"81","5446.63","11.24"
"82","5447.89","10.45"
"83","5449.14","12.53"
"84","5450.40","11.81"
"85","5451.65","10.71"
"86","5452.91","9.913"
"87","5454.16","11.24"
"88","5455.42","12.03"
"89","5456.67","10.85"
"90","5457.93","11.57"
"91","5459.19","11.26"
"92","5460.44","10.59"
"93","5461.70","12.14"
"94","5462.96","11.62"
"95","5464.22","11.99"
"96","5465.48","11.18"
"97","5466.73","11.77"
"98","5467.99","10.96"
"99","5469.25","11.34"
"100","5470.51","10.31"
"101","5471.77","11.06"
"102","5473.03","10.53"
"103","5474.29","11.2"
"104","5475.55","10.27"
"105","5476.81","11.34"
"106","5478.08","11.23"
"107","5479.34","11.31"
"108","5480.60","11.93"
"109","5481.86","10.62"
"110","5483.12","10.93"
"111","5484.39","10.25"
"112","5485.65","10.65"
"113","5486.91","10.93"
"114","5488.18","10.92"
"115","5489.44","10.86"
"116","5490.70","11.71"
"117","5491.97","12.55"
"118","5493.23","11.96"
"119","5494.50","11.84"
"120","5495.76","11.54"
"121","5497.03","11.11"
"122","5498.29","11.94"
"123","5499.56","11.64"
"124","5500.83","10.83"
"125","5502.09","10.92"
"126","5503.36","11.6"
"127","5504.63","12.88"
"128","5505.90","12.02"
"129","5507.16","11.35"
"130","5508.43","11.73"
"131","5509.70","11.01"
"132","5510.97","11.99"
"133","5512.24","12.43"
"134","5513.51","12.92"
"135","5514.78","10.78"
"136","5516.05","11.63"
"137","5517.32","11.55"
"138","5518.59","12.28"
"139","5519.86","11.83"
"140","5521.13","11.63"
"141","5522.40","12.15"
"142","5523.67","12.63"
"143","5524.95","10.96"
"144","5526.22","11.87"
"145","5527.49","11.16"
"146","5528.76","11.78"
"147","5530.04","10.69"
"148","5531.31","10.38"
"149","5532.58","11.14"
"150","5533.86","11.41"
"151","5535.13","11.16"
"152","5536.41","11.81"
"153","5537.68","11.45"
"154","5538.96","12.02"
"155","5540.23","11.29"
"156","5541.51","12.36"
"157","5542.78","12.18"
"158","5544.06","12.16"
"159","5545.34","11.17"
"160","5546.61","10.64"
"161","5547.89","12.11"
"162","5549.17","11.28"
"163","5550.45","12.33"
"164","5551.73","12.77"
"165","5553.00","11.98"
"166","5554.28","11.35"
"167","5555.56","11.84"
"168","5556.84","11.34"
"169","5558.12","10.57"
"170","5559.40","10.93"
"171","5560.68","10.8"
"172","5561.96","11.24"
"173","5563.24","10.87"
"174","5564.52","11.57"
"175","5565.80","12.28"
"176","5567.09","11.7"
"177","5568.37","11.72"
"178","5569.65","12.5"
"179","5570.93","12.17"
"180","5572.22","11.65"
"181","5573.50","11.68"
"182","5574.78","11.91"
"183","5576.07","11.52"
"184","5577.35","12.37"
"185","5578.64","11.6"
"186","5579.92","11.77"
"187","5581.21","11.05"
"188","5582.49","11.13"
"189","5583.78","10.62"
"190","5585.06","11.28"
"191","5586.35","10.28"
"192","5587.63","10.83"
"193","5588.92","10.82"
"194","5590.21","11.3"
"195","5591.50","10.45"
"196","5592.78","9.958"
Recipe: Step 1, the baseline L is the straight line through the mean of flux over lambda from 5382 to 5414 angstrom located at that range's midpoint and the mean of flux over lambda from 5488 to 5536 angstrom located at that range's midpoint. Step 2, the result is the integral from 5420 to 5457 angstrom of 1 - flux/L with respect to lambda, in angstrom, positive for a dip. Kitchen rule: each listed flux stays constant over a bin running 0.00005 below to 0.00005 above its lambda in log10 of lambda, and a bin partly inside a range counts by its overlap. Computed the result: -0.7 angstrom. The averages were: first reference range 11.2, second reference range 11.6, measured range 11.5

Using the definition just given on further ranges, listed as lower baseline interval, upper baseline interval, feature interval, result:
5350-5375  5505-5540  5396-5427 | 1.2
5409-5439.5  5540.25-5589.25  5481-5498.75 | 0.4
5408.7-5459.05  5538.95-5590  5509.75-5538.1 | -0.2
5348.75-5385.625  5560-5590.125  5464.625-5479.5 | 0.7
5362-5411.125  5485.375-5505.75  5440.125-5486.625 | 0.9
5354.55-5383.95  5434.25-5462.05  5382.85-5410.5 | 1.3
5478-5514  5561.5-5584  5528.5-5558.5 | 0.1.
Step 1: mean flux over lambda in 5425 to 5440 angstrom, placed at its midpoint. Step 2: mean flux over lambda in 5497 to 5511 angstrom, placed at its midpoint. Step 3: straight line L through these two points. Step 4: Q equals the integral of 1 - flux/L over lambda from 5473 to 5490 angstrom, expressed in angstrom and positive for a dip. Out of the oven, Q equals 0.9 angstrom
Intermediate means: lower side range 11.5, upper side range 11.6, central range 10.9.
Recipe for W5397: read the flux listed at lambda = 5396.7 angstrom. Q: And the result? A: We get 9.862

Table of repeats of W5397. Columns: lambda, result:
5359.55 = 12.2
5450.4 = 11.81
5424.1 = 11.73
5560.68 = 10.8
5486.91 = 10.93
